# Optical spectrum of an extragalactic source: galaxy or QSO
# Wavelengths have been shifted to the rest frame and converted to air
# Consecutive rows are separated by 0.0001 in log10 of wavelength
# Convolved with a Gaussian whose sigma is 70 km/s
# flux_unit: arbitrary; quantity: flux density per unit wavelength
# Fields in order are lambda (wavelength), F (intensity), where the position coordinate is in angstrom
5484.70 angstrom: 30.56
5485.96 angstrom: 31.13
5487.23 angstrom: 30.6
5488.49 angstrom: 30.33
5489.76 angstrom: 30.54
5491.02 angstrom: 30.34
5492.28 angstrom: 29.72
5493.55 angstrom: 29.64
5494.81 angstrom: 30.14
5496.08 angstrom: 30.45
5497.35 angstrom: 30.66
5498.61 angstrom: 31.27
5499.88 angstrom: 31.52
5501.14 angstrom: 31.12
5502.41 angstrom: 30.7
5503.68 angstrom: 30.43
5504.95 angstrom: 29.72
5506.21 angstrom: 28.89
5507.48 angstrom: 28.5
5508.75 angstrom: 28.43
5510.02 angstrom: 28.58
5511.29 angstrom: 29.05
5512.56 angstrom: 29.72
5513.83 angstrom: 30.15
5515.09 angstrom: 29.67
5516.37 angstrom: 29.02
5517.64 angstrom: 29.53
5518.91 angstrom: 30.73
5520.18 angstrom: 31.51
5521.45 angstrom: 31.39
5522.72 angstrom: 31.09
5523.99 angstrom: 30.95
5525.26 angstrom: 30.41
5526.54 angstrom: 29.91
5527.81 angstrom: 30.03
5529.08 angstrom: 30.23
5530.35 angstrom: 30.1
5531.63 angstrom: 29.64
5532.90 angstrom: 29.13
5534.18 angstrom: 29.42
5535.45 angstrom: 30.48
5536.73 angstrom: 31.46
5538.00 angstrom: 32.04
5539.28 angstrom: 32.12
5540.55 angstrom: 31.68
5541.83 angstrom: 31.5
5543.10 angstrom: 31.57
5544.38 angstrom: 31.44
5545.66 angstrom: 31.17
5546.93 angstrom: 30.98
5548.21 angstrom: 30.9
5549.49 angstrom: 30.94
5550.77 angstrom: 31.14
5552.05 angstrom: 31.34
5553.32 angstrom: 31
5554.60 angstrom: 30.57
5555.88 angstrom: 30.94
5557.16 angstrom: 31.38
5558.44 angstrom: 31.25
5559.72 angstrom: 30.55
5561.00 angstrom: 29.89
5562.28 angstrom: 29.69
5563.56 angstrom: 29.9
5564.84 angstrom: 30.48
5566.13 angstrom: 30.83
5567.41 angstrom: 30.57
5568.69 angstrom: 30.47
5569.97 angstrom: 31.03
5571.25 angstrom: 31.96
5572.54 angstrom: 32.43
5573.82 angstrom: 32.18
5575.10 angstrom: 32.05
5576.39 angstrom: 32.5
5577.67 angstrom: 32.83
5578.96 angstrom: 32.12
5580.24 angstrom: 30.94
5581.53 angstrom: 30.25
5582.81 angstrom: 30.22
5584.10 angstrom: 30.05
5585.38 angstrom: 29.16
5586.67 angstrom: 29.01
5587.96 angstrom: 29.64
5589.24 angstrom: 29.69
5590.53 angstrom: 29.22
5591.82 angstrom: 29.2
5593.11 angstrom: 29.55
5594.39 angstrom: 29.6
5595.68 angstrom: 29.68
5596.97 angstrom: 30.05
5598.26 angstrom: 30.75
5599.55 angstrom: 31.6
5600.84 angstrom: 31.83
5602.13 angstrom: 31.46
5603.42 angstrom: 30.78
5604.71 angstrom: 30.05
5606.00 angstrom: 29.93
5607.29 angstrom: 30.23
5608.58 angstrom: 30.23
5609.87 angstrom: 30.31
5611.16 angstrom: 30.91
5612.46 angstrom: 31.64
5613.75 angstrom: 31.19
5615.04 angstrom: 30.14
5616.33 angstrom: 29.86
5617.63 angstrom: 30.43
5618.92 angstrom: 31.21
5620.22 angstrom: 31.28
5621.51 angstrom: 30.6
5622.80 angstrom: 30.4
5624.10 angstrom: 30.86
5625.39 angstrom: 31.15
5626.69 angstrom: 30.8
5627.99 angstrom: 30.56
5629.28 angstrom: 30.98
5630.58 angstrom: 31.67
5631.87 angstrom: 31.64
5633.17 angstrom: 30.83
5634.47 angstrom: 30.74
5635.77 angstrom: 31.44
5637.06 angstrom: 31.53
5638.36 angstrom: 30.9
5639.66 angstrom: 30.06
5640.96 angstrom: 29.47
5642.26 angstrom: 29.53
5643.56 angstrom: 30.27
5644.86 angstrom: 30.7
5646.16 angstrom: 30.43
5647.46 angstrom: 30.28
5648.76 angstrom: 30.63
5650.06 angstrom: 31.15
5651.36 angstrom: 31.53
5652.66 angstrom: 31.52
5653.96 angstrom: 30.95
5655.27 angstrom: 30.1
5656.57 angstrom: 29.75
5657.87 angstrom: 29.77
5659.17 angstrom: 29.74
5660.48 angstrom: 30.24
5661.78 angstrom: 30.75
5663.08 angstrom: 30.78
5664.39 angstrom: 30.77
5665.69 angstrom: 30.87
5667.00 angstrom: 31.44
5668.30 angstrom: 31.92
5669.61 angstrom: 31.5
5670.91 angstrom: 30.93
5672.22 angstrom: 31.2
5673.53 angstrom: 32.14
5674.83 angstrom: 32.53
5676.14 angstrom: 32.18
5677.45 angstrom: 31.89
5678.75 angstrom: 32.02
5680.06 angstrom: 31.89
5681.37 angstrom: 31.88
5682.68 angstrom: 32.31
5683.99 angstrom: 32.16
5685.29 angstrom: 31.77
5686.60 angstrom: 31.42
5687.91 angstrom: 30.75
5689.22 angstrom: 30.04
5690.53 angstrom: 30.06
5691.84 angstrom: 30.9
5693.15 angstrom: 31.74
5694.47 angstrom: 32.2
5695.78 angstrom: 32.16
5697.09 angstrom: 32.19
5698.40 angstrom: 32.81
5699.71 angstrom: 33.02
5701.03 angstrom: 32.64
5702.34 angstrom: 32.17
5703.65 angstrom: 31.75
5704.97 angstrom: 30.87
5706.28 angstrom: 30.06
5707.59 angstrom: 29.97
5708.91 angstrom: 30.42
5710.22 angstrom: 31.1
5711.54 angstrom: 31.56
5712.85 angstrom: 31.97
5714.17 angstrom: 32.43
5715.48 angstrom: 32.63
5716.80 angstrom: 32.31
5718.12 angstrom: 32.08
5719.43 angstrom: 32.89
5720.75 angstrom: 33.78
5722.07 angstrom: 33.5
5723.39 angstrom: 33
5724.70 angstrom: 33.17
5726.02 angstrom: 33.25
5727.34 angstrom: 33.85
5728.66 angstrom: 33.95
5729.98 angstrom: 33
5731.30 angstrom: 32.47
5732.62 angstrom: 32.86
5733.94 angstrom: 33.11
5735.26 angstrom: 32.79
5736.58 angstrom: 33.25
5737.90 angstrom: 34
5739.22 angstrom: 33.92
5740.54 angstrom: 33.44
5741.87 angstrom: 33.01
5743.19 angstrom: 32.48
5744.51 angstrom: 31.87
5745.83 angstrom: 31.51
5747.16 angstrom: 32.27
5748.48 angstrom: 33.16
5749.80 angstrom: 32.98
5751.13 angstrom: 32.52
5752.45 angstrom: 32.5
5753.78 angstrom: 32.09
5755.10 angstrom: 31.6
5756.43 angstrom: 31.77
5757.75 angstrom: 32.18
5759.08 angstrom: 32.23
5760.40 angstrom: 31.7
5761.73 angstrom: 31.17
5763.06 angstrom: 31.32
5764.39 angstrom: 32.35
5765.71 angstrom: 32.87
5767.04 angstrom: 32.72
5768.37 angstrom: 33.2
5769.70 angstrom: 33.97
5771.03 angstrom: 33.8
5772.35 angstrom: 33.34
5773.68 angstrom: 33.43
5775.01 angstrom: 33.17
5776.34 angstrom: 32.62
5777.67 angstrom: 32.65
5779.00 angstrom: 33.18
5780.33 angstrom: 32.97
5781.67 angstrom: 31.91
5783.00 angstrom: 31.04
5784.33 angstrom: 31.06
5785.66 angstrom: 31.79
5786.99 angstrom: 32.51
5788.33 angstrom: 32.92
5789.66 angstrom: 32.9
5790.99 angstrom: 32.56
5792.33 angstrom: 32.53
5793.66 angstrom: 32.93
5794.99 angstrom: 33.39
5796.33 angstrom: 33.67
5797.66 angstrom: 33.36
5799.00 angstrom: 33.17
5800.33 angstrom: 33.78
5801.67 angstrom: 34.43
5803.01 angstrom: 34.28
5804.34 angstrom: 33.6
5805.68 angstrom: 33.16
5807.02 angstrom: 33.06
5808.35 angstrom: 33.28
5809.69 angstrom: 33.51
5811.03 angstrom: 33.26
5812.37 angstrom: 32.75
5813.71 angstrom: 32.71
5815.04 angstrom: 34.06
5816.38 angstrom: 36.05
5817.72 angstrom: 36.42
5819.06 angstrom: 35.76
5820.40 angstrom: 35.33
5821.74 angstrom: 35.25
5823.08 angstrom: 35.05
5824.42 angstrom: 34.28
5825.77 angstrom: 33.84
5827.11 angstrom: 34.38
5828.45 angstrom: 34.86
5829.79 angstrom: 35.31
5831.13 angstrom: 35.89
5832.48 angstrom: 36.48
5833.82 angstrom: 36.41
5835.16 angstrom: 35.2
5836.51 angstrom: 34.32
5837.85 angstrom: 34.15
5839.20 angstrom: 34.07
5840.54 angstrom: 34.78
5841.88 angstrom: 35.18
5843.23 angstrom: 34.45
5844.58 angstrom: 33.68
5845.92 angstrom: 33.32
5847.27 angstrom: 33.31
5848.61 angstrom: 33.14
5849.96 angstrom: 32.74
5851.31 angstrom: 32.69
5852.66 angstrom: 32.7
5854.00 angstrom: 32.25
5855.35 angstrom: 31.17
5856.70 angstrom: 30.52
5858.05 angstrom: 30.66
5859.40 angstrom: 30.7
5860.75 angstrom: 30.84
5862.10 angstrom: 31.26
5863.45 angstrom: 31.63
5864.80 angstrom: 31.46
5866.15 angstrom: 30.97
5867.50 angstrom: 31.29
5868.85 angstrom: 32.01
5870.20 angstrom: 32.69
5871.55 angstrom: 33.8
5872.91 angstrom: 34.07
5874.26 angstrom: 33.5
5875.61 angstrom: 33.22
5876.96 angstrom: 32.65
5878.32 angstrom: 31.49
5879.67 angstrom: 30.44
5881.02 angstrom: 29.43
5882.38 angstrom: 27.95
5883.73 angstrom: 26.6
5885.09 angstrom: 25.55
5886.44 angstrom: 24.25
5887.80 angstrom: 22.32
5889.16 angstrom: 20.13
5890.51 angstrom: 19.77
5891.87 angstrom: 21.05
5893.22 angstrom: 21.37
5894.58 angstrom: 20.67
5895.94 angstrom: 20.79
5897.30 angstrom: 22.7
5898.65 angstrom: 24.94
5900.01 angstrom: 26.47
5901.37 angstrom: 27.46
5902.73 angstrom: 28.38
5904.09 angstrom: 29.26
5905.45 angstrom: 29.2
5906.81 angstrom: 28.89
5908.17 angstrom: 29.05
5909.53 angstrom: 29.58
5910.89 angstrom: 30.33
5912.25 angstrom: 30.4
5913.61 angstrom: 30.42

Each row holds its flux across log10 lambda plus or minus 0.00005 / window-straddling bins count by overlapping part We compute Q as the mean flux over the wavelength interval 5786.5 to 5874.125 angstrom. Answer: 33.5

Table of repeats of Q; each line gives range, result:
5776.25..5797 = 32.5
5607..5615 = 30.7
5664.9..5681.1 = 31.7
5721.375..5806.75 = 32.8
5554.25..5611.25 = 30.6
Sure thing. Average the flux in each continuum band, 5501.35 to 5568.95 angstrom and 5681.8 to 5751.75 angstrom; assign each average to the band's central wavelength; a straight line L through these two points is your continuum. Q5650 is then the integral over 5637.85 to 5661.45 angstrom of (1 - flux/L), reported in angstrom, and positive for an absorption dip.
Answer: 0.9 angstrom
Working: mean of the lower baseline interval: 30.4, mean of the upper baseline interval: 32.3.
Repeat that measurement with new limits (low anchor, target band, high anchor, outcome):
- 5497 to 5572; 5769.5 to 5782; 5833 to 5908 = -1.26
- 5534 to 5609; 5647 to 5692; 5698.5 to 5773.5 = 0.95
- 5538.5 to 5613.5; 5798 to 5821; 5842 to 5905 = -3.48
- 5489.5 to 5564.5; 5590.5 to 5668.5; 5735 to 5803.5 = 1.96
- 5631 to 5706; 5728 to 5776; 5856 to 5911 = -4.25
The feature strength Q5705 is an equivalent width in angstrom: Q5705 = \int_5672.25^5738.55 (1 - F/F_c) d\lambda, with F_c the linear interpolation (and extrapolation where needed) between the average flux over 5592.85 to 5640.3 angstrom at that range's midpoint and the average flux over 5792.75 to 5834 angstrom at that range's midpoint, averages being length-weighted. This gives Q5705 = 0.4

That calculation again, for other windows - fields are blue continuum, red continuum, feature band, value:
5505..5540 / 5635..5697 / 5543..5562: -0.42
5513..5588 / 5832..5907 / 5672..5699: -1.14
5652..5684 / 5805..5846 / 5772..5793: 0.69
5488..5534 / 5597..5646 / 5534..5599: -0.81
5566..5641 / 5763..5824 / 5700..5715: 0.35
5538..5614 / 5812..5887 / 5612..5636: 0.20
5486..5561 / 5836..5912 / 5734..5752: -1.75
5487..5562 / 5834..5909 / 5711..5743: -3.13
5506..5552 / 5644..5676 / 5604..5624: 0.11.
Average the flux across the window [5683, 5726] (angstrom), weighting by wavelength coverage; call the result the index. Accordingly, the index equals 31.9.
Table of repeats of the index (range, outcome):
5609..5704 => 31.1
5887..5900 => 21.8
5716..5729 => 33.1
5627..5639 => 31.1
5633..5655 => 30.7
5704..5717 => 31.3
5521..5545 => 30.8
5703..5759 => 32.5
